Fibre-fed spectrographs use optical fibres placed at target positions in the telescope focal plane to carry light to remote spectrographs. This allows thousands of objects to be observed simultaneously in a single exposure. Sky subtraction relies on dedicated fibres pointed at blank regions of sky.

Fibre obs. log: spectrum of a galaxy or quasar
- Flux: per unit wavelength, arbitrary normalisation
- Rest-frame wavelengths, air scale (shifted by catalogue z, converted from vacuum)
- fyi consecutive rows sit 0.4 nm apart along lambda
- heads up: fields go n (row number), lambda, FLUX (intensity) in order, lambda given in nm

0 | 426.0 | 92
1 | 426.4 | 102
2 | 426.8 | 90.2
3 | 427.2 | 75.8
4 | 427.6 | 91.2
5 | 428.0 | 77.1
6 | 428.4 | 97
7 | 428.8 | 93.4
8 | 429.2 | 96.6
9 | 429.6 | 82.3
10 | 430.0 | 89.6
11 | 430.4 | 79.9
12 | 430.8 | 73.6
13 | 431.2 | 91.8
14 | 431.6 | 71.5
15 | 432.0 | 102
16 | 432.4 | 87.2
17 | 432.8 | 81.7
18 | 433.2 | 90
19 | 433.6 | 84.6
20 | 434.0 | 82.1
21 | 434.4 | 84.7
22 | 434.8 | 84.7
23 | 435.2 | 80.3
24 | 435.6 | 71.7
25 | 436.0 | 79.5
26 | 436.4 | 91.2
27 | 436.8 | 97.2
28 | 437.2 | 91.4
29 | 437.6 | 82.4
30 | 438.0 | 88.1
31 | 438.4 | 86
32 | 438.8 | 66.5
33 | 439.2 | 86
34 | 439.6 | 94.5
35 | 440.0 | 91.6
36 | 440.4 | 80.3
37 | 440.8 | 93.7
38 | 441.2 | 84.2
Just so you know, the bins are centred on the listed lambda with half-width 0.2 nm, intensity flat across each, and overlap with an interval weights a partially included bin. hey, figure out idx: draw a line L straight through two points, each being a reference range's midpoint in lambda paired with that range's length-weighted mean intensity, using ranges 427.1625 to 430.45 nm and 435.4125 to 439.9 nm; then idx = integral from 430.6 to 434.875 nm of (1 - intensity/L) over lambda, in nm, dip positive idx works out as 0.09 nm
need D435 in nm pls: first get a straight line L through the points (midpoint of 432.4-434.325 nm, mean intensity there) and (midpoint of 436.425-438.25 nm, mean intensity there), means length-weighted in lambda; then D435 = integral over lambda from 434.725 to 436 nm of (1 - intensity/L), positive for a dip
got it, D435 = 0.13 nm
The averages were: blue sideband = 84.9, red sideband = 89.8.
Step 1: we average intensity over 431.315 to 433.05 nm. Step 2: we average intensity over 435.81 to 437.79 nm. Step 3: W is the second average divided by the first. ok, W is 1.03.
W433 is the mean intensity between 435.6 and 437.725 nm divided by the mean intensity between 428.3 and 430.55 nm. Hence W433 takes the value 0.97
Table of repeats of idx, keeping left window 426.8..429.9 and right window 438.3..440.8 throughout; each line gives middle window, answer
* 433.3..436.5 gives 0.14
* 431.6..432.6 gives -0.04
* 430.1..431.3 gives 0.08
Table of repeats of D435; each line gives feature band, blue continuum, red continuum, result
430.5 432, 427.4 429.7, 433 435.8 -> 0.08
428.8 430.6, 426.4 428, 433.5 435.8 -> -0.06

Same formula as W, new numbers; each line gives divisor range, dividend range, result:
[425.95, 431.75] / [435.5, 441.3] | 0.99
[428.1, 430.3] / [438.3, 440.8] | 0.94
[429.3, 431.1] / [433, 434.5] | 1.03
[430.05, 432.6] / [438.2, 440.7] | 1.00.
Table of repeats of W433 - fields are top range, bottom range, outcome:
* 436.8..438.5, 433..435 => 1.04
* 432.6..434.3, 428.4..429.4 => 0.89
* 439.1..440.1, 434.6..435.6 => 1.13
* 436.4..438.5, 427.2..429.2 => 1.00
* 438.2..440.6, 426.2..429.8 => 0.94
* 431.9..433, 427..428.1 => 1.09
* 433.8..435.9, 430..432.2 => 0.96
